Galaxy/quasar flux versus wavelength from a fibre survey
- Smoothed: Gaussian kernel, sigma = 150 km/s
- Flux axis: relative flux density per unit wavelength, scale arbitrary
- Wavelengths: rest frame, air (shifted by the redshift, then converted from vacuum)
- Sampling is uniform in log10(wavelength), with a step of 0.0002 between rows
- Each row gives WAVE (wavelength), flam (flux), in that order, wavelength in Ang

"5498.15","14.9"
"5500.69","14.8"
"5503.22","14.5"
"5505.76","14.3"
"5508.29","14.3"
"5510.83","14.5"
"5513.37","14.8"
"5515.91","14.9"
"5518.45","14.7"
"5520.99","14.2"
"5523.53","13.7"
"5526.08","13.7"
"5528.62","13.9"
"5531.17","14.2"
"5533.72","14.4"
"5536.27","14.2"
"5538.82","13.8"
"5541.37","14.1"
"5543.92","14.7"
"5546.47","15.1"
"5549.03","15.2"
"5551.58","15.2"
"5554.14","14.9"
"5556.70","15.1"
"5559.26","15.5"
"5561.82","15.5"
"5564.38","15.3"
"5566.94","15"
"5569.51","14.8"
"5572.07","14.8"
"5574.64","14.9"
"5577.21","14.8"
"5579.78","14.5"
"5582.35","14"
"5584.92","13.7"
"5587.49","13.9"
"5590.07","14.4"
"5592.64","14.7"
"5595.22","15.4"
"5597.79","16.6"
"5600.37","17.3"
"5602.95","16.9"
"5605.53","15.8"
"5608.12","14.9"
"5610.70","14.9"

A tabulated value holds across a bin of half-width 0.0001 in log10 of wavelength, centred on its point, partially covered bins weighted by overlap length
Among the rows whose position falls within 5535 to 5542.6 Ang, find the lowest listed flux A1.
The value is 13.8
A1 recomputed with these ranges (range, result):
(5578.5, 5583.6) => 14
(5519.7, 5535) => 13.7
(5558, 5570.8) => 14.8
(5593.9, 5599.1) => 15.4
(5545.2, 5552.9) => 15.1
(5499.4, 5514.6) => 14.3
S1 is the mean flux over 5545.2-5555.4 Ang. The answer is 15.1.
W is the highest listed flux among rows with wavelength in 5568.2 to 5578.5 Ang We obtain 14.9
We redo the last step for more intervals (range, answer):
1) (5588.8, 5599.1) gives 16.6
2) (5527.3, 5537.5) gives 14.4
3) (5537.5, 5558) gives 15.2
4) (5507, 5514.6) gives 14.8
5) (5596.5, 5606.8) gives 17.3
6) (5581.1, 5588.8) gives 14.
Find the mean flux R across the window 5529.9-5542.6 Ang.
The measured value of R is 14.1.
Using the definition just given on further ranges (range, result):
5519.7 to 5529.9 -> 13.9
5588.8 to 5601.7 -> 15.7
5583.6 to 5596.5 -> 14.4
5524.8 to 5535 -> 14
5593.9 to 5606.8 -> 16.4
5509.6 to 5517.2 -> 14.7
